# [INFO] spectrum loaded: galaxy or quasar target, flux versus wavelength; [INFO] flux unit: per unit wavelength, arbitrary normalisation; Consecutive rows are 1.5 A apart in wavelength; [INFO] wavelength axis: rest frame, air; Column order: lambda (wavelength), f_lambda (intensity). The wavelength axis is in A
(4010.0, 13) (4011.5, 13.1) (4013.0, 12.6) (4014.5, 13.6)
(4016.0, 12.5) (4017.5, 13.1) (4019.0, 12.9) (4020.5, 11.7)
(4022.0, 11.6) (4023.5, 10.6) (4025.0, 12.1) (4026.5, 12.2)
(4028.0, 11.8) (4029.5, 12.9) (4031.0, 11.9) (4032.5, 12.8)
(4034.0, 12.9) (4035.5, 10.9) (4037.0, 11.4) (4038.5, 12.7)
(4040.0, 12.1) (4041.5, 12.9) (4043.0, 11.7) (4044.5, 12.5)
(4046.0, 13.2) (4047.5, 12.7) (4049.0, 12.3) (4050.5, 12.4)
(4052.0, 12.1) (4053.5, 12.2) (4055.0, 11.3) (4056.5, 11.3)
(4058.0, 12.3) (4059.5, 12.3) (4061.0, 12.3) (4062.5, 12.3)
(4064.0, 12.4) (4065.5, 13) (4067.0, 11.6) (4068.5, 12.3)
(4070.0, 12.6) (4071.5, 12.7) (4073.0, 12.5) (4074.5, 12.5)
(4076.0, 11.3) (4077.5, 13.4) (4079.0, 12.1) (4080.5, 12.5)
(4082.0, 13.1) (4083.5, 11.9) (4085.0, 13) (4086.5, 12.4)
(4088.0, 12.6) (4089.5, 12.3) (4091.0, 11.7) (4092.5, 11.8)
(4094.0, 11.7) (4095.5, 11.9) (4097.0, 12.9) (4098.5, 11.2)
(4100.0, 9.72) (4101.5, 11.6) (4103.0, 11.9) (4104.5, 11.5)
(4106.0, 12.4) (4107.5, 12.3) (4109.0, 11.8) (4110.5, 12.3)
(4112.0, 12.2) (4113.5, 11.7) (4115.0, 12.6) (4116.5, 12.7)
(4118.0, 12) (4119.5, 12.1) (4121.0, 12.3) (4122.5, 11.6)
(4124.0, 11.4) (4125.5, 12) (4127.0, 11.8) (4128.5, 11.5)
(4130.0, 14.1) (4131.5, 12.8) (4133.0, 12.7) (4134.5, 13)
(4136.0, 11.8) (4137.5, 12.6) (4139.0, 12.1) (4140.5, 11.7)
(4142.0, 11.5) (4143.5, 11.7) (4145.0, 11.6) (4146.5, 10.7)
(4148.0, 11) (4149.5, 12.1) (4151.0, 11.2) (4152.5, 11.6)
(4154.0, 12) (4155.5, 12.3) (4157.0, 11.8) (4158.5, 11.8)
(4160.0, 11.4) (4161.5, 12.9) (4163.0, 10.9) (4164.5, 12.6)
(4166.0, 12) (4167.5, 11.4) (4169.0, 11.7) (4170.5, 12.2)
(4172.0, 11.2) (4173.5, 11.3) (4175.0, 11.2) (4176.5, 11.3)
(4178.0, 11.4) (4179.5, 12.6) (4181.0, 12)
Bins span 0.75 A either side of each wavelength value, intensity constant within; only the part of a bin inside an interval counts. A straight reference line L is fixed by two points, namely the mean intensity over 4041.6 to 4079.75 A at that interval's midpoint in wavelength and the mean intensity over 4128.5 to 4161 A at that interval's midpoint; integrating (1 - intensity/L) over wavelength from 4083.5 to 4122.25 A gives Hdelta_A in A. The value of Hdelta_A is 0.4 A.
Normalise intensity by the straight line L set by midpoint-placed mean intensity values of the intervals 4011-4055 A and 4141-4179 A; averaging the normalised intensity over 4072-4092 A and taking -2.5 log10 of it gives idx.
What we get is -0.032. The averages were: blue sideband 12.3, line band 12.4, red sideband 11.6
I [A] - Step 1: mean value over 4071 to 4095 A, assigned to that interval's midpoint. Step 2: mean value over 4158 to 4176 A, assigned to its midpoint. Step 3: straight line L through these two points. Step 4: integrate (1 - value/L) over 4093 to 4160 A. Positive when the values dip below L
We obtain 0.44 A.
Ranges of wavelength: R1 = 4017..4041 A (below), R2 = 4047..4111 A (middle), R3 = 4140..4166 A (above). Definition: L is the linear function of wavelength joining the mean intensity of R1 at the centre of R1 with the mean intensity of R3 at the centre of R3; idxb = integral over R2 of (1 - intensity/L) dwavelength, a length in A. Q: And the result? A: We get -1.11 A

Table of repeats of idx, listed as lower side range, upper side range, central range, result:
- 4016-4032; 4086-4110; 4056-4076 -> -0.029 mag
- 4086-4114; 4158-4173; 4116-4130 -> -0.016 mag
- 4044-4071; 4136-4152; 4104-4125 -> -0.020 mag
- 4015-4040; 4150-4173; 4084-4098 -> -0.023 mag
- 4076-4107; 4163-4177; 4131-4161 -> -0.010 mag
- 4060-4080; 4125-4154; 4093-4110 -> 0.043 mag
